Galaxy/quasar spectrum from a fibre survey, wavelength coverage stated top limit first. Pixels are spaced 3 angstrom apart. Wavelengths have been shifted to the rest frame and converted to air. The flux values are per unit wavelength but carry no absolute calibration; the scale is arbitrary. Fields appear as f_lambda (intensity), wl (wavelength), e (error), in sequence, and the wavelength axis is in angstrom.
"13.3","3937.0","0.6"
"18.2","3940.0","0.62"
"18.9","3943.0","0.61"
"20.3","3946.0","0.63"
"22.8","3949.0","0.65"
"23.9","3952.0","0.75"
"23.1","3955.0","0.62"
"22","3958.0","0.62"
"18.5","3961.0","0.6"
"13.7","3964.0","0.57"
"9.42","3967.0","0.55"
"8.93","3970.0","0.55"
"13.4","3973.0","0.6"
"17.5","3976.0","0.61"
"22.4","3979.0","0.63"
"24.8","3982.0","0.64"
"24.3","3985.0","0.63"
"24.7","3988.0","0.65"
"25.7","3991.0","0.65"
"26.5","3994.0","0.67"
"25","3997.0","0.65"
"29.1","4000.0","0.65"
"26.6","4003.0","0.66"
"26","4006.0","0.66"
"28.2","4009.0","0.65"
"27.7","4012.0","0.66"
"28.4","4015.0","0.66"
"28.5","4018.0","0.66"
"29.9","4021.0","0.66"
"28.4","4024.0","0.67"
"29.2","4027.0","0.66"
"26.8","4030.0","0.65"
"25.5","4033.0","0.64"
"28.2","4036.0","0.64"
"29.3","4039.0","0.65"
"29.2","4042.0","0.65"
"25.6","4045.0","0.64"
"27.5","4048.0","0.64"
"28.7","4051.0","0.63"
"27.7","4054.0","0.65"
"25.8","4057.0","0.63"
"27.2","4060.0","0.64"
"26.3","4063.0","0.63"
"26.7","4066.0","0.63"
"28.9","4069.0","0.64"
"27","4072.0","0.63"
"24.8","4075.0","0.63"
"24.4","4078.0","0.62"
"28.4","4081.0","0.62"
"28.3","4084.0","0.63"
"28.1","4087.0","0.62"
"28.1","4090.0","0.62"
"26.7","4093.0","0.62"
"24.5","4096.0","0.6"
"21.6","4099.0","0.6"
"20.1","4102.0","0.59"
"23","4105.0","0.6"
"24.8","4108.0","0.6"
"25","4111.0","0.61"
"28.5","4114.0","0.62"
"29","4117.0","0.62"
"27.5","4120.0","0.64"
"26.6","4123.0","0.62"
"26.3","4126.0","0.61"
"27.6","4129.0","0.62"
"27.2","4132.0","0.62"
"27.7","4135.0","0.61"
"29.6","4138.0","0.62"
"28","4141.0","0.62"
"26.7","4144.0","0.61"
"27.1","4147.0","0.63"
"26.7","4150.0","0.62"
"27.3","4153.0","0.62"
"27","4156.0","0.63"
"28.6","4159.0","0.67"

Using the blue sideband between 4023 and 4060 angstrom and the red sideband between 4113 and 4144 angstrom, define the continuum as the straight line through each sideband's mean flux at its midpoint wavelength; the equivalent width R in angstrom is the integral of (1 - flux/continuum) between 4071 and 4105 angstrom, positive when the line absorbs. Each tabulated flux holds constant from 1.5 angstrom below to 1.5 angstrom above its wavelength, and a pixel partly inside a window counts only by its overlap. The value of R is 2.7 angstrom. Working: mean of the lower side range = 27.6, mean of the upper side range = 27.7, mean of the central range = 25.5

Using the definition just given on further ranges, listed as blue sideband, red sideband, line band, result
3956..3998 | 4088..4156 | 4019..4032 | -3.8 angstrom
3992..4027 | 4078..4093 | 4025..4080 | 1.0 angstrom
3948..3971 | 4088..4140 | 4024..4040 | -4.5 angstrom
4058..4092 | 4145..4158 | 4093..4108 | 2.3 angstrom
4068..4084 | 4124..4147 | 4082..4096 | -0.3 angstrom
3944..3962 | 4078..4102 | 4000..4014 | -2.4 angstrom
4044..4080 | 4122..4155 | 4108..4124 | 0.0 angstrom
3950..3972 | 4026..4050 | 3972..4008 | -4.8 angstrom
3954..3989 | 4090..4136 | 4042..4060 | -3.7 angstrom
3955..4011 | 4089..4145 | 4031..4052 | -3.6 angstrom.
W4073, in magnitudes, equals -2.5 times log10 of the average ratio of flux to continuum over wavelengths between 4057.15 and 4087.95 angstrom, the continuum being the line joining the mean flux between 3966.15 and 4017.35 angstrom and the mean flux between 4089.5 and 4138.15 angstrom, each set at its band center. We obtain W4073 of -0.08 mag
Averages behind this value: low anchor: 23.1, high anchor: 26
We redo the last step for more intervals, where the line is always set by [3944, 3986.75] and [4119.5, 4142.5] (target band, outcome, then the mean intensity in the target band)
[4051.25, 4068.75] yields -0.13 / 27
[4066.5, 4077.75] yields -0.09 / 26.6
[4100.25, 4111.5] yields 0.14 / 23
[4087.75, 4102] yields 0.04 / 24.8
